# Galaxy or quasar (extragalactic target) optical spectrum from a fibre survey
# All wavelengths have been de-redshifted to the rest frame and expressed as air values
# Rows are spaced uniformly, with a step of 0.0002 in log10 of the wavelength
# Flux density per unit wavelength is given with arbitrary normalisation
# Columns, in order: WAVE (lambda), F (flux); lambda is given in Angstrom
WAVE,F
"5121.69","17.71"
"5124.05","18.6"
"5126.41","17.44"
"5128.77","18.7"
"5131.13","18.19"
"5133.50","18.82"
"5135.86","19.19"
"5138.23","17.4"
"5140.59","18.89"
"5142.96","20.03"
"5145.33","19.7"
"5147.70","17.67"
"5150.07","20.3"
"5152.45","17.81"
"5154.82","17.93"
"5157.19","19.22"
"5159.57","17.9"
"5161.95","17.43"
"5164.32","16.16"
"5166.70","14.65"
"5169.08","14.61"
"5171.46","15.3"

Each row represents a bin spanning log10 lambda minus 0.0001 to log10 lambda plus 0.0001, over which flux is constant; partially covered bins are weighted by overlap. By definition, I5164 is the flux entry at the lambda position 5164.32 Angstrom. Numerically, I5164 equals 16.16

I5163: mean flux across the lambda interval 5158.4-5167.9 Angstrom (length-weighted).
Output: 16.5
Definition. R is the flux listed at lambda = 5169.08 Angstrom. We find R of 14.61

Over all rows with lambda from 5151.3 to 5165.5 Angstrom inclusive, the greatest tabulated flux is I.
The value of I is 19.22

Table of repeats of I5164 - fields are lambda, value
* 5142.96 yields 20.03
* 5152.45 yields 17.81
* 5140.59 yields 18.89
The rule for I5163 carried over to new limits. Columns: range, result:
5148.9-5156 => 18.7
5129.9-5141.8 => 18.5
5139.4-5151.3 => 19.3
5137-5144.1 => 18.8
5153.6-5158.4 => 18.6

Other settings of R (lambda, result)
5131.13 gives 18.19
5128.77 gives 18.7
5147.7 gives 17.67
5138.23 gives 17.4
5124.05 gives 18.6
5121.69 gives 17.71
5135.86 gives 19.19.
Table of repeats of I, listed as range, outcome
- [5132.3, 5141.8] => 19.19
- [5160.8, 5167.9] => 17.43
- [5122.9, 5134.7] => 18.82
